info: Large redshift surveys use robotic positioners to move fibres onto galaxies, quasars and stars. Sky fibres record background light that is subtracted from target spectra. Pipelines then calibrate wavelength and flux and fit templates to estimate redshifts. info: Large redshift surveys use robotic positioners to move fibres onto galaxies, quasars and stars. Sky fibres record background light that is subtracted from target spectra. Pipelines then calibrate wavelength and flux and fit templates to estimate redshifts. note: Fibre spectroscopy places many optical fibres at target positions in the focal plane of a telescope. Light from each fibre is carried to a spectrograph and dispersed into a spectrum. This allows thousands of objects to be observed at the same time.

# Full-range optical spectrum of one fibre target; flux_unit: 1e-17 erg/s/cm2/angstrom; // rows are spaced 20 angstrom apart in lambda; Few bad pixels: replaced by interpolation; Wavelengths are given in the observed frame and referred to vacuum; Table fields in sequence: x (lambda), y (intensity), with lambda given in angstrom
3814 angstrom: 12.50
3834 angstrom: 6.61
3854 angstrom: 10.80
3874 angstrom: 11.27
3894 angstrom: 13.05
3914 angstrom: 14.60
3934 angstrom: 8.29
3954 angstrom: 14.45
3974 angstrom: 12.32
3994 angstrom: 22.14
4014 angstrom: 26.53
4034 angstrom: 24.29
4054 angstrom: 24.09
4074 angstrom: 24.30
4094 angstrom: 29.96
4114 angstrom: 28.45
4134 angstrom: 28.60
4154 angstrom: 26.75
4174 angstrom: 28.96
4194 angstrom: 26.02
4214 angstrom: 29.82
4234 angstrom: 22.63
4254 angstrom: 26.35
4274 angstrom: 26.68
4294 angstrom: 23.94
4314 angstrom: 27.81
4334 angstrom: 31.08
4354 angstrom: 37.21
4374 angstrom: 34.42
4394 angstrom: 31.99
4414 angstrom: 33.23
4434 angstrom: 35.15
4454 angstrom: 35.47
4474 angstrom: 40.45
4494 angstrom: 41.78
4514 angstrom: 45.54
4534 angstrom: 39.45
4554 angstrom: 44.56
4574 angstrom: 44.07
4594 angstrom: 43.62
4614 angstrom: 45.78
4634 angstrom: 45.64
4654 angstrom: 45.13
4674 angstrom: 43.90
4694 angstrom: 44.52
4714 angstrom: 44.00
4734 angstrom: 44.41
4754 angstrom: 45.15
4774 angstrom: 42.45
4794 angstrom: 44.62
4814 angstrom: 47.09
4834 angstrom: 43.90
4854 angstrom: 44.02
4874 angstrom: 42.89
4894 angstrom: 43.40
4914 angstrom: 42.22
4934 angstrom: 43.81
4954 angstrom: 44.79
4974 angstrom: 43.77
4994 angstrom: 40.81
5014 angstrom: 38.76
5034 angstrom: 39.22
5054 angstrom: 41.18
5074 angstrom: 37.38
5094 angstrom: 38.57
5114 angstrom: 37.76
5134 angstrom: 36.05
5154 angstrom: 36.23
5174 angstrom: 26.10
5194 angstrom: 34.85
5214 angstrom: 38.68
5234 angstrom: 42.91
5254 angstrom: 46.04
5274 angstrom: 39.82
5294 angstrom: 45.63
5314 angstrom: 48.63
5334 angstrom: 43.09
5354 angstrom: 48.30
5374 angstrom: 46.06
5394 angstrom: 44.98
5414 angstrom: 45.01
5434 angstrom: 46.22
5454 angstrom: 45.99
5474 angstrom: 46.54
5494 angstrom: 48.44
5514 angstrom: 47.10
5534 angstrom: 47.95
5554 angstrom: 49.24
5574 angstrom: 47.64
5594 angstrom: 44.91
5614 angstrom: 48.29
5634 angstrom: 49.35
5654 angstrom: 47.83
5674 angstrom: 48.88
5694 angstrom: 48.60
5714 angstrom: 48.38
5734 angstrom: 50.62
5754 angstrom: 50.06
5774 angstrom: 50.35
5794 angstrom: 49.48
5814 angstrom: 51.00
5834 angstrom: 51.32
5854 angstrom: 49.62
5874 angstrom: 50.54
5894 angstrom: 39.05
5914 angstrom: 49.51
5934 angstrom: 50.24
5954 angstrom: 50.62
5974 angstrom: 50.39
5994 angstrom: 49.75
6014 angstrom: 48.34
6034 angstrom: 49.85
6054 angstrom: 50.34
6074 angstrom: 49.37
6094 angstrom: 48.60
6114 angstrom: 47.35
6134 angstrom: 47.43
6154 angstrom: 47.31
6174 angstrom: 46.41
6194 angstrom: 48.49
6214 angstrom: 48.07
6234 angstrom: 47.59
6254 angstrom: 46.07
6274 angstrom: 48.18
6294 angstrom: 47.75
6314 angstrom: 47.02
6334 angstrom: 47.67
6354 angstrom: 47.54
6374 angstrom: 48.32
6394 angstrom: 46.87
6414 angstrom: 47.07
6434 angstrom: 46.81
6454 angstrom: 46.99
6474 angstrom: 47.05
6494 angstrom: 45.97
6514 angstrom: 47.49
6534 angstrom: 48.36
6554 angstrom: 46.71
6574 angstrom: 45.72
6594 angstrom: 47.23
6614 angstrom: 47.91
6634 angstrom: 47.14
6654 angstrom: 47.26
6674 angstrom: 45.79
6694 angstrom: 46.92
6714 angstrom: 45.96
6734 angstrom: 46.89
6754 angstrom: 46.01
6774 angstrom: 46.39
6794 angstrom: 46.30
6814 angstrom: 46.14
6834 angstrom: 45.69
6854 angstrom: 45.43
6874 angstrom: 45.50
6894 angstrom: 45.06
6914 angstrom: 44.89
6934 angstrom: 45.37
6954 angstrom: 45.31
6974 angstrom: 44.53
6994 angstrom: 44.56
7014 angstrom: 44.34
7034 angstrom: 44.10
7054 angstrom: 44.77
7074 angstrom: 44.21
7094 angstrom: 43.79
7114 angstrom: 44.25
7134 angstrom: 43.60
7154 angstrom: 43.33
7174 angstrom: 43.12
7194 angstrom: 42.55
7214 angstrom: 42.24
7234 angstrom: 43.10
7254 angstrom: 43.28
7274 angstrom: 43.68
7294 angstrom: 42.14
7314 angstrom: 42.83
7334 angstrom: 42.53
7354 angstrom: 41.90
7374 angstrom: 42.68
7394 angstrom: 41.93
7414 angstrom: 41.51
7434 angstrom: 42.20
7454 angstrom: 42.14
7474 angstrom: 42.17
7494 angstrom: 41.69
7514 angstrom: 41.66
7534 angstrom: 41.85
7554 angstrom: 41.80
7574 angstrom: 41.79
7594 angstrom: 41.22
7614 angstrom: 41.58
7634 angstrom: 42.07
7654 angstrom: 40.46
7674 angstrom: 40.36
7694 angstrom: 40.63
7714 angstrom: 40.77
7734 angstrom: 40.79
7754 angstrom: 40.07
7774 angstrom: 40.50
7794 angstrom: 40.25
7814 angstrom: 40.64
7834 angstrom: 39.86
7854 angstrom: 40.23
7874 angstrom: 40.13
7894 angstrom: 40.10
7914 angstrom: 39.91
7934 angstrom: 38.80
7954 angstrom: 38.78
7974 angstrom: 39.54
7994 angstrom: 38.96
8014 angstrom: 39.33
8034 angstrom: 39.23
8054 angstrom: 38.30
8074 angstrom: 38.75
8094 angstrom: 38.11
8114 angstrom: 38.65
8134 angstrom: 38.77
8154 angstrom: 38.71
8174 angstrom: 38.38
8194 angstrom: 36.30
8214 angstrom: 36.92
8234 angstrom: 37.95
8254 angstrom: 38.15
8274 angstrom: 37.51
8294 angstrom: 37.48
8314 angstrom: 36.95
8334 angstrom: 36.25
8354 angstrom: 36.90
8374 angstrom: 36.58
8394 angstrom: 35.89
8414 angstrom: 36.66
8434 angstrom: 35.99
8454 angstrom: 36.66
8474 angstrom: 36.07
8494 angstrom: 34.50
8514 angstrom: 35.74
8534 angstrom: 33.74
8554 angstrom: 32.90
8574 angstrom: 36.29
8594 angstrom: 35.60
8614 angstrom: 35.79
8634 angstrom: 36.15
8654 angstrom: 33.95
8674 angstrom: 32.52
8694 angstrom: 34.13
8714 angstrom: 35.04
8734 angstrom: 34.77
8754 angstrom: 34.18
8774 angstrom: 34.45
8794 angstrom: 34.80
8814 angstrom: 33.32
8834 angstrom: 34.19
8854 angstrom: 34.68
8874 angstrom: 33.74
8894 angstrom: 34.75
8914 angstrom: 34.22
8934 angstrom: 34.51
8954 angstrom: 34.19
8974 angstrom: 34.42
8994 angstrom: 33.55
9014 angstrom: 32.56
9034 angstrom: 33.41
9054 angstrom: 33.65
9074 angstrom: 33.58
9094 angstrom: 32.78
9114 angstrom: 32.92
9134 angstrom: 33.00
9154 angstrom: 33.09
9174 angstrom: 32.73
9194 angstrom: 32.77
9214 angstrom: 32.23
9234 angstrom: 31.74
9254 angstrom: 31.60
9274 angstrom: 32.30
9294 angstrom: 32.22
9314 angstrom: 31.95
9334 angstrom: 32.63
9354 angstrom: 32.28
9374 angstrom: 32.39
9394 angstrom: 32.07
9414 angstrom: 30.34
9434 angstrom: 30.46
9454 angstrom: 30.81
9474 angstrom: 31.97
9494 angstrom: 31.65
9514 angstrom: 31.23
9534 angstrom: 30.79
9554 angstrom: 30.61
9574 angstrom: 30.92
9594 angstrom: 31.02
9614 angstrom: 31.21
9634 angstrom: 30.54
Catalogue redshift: 0.00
